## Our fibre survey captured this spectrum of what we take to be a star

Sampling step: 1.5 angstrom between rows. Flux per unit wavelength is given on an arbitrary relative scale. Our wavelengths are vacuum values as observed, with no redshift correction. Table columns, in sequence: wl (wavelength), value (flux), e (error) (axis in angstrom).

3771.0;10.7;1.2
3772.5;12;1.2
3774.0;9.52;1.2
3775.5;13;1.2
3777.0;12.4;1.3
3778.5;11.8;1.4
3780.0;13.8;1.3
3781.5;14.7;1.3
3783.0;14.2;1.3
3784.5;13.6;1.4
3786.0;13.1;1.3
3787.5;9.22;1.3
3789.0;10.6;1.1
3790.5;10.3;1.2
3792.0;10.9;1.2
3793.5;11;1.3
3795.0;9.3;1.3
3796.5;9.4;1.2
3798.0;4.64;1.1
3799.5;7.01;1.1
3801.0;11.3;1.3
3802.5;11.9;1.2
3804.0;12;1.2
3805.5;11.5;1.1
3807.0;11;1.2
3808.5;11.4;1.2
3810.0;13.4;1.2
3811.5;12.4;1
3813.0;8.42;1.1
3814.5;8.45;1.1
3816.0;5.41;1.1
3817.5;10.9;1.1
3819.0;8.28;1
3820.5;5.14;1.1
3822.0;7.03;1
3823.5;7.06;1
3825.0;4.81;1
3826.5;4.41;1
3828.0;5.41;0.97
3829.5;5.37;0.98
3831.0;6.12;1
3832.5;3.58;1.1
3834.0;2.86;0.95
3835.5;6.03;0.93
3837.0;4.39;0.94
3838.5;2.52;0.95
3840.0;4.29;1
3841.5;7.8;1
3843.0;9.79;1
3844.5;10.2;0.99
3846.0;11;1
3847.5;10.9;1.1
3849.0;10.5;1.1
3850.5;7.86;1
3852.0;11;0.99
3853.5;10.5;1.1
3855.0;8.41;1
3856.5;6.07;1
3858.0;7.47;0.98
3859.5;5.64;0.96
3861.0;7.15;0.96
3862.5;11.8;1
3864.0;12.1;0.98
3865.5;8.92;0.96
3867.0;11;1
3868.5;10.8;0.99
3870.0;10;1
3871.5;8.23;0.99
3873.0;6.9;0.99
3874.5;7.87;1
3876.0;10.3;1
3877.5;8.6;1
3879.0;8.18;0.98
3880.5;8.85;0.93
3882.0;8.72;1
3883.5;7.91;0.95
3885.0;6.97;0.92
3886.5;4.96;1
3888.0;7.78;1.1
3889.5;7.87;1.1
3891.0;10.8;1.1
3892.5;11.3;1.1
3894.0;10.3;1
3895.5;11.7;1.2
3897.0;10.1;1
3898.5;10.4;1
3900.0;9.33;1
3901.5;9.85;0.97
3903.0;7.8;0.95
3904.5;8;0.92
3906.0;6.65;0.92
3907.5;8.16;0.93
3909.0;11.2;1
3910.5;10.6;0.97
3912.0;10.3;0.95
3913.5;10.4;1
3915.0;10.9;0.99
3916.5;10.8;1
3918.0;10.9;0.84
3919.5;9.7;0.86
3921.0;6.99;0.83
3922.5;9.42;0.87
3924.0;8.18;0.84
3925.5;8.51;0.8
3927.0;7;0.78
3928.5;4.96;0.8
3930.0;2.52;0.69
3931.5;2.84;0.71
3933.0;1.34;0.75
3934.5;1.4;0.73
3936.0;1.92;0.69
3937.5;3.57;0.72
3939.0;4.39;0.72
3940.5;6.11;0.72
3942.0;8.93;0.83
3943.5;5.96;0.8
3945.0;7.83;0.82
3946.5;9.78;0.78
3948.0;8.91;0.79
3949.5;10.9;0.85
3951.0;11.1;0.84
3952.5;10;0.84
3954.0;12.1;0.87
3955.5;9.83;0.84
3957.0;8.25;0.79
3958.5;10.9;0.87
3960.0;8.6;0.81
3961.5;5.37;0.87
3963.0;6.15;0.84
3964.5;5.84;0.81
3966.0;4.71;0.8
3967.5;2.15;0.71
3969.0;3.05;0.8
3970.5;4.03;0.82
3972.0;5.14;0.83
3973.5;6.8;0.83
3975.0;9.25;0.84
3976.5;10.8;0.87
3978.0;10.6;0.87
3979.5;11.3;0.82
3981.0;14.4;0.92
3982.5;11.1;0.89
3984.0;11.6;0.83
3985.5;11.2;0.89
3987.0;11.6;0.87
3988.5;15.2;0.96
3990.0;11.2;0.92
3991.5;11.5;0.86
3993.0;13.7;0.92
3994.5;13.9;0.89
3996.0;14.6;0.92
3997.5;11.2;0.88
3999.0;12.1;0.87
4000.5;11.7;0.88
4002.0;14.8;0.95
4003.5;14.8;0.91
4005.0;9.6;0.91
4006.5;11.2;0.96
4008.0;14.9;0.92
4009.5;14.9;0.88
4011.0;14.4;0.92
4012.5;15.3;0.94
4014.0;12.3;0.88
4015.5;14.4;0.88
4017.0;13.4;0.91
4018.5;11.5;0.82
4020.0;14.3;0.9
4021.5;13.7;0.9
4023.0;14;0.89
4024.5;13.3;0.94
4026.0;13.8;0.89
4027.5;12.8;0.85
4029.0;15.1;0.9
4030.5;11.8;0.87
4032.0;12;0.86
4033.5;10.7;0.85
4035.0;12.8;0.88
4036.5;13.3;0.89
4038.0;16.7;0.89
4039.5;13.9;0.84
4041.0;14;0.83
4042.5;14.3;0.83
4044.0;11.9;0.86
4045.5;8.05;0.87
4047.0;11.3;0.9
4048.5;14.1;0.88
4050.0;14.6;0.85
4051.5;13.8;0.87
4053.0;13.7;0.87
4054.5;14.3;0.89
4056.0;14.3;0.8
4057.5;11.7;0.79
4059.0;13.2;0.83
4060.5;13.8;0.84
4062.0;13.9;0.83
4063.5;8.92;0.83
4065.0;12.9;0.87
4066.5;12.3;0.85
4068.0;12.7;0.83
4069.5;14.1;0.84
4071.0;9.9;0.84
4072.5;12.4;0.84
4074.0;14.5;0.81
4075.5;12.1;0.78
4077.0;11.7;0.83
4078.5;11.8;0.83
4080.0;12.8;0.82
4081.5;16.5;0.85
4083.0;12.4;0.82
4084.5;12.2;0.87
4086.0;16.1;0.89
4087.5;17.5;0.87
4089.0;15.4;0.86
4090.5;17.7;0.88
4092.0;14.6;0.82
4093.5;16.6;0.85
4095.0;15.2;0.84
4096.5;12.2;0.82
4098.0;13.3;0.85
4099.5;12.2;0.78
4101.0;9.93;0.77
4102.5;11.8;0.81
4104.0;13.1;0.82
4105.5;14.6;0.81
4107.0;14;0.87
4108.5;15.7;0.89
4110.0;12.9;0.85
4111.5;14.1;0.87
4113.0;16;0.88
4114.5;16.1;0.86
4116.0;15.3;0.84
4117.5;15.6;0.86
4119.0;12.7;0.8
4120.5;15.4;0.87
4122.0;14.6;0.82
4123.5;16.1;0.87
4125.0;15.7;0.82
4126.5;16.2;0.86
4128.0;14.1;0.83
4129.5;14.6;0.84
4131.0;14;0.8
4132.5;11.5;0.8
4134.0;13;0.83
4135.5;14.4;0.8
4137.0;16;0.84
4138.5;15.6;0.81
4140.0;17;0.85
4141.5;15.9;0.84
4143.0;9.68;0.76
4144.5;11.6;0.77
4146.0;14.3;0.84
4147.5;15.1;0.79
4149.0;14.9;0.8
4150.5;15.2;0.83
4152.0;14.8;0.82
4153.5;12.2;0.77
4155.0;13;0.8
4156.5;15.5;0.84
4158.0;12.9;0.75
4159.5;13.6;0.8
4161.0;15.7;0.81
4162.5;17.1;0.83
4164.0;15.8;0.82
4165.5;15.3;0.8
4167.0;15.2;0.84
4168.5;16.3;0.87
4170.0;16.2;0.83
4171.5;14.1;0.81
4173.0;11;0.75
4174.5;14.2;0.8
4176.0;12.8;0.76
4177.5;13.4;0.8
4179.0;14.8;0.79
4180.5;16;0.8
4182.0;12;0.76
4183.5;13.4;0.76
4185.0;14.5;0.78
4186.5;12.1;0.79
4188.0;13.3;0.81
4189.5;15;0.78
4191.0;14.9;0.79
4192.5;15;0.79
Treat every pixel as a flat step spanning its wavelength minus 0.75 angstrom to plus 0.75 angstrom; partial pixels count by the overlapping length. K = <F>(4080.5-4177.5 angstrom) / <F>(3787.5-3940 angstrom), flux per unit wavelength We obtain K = 1.7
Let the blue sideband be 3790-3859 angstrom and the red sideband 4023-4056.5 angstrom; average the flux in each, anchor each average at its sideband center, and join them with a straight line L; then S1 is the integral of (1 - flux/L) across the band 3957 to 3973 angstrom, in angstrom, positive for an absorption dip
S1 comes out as 8.0 angstrom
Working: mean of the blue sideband 8.23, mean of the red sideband 13.2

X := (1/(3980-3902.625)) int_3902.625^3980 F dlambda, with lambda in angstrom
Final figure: 7.54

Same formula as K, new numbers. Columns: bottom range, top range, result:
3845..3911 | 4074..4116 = 1.54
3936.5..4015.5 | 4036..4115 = 1.35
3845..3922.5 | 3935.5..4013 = 1.06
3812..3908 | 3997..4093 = 1.64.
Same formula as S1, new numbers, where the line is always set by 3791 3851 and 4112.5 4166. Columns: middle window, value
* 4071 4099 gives -1.1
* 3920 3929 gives 2.3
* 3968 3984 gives 3.7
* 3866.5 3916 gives 2.1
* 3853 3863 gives 1.0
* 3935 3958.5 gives 6.0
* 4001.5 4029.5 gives -3.4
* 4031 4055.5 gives -0.8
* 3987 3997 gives -1.3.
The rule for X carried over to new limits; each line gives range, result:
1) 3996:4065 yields 13.1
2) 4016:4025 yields 13.4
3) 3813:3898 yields 8.02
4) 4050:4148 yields 13.9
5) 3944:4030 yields 11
